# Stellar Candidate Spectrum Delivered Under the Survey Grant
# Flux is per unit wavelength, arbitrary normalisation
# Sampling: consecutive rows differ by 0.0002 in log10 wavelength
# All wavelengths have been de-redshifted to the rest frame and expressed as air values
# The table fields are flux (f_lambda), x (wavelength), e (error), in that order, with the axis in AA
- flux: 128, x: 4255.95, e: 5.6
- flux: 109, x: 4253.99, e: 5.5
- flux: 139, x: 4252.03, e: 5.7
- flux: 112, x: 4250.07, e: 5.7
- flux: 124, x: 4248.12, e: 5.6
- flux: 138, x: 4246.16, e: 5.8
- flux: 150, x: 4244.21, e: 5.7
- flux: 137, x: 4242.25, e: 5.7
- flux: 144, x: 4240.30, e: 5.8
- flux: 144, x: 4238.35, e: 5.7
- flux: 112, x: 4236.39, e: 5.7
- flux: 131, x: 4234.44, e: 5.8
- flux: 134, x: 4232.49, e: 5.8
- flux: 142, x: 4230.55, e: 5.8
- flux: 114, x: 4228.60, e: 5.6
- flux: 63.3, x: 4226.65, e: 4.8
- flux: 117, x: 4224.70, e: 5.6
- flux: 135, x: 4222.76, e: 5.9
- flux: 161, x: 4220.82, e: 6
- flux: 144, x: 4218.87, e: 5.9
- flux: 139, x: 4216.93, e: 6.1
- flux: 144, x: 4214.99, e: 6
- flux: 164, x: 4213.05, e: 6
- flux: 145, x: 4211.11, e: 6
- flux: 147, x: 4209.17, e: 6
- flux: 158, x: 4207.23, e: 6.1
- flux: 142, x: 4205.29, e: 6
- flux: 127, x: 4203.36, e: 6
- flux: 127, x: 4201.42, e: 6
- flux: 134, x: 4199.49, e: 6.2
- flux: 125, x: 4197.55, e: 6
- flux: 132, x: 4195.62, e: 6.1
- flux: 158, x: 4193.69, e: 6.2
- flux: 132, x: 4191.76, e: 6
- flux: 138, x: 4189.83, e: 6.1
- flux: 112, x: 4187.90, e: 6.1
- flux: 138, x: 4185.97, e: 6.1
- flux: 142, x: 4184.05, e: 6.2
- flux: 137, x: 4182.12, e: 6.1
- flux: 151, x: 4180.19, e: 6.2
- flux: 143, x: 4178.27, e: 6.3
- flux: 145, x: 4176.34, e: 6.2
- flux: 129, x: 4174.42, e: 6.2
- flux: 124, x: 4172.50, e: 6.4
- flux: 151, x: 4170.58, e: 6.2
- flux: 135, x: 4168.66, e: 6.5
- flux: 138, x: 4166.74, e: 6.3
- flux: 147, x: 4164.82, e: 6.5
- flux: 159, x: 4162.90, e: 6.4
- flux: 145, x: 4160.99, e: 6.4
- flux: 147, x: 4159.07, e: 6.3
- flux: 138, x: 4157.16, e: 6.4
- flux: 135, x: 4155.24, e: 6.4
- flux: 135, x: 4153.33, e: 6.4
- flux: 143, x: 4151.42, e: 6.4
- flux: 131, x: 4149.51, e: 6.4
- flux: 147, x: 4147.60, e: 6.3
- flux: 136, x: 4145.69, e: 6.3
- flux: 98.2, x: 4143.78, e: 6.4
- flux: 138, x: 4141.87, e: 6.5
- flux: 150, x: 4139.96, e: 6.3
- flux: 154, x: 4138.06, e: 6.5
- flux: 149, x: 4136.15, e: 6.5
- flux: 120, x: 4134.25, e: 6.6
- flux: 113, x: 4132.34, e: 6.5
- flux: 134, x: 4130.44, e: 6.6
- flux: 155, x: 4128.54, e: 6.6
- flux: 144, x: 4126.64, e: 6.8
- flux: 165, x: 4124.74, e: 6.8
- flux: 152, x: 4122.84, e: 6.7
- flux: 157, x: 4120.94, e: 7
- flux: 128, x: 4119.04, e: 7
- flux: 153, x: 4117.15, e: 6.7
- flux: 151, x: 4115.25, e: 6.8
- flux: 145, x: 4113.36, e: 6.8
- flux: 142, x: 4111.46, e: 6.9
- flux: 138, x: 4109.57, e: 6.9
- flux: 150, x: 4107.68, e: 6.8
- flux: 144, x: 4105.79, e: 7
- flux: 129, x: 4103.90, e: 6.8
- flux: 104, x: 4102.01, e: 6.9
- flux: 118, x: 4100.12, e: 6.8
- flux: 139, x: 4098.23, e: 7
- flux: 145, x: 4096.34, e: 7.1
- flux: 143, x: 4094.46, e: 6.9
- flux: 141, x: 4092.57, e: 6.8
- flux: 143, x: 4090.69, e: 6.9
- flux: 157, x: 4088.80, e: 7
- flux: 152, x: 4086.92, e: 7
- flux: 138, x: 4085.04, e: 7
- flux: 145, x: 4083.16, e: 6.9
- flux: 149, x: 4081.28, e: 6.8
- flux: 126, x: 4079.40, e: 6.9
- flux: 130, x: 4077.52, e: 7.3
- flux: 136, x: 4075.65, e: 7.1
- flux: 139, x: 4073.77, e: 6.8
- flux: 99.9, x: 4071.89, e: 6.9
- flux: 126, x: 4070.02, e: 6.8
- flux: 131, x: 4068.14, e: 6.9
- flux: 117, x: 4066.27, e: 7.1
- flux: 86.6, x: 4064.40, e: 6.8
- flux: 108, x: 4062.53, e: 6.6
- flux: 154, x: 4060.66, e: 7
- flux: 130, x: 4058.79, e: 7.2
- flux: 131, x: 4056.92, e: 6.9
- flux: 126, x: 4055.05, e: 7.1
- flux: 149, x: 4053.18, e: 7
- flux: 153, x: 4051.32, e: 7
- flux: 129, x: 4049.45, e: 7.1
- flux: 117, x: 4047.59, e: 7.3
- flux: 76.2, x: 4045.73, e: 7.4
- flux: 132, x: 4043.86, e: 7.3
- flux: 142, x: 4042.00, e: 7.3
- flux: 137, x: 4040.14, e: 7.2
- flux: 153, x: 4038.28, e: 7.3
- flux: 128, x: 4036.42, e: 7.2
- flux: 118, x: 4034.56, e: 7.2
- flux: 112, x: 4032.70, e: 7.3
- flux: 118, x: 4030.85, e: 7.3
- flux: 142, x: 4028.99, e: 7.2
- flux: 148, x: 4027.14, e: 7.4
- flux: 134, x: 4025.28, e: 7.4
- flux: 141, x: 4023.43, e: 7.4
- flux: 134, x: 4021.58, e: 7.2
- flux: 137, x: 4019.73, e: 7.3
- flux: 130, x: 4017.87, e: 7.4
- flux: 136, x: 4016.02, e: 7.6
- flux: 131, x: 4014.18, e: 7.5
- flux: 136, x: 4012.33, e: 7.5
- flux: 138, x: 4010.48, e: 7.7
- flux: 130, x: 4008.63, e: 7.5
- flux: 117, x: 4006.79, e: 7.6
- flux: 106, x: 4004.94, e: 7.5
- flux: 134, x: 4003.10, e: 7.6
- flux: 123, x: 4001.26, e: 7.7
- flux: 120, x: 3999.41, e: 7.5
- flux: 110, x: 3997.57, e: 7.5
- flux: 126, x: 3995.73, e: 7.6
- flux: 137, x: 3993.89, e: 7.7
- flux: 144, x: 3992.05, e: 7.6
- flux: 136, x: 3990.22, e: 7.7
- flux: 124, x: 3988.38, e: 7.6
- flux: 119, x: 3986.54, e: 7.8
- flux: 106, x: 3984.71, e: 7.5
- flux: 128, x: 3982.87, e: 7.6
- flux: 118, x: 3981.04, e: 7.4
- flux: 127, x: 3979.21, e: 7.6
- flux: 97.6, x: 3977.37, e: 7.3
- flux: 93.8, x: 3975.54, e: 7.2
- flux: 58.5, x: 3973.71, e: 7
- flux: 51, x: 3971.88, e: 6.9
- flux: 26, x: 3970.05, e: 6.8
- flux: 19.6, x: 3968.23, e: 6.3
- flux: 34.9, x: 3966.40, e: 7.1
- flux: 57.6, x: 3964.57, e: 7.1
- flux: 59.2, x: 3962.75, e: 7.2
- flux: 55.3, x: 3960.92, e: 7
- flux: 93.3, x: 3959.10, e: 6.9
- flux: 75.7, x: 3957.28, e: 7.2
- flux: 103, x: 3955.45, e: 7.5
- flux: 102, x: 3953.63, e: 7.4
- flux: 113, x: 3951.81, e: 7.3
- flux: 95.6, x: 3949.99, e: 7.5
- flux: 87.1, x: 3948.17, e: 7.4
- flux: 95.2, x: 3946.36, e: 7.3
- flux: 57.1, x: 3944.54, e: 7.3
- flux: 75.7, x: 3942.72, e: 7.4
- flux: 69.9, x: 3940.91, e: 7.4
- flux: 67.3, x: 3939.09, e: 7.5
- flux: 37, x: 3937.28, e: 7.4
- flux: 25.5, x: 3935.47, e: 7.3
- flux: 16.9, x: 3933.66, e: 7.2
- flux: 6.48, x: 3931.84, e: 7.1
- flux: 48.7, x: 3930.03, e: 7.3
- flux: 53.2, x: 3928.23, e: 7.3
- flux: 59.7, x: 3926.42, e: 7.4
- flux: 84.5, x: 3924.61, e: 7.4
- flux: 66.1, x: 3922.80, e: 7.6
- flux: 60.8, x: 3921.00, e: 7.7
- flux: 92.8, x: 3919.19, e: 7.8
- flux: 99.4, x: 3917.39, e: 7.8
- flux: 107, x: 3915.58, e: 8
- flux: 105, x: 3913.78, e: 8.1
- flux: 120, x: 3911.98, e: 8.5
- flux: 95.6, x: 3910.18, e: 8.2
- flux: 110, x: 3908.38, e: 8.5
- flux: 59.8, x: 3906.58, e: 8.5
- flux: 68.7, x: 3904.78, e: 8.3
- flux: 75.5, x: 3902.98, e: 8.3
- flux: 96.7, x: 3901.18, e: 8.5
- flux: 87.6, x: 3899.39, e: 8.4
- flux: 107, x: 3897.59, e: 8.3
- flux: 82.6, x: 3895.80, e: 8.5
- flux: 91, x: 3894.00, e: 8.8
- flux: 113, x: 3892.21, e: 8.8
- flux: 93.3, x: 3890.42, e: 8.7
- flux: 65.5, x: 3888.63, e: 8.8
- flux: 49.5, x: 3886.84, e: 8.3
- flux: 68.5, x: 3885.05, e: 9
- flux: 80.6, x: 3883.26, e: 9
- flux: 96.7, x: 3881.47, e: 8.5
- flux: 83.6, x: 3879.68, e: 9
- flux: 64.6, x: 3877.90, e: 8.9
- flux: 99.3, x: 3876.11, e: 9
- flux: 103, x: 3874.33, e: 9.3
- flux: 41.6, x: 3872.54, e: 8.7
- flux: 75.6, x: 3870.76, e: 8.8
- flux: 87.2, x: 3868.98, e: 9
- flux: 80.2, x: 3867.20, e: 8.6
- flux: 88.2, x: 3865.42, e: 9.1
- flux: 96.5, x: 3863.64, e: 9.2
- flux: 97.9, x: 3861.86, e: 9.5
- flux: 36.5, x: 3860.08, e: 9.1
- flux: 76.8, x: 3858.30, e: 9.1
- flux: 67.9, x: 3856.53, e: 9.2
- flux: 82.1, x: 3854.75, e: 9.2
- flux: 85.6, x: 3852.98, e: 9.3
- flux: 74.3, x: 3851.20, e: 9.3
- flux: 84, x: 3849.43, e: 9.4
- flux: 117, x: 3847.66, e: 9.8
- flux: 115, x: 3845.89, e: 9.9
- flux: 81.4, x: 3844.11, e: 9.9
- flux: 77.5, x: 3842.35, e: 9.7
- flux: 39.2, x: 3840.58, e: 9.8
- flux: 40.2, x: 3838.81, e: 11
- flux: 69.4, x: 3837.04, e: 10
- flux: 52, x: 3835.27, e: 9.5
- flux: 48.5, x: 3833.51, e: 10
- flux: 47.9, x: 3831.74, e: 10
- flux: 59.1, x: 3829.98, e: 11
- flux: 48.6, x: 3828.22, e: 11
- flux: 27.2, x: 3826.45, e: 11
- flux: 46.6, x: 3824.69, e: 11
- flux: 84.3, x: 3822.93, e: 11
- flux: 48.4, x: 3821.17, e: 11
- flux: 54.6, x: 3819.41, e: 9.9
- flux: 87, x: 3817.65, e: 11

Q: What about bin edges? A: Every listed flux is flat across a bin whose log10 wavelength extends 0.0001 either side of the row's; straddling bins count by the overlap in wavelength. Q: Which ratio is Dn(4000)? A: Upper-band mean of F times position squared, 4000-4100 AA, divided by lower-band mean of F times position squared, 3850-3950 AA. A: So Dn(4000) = 1.85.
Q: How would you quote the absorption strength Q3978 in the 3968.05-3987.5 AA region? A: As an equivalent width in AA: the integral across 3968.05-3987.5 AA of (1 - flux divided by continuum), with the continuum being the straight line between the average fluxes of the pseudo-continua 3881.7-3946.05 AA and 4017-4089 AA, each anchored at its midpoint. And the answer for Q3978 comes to 2.4 AA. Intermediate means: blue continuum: 74.6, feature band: 88.5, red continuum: 131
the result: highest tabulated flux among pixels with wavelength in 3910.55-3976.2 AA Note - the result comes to 120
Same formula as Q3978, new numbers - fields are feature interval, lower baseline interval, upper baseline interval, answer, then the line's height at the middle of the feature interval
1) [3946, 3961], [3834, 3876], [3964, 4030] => 1.31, 102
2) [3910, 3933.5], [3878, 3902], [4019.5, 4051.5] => 4.92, 94.9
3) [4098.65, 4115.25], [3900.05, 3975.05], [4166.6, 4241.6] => -3.38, 112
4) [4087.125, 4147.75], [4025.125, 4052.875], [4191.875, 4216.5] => -2.19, 135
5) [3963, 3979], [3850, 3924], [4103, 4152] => 7.05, 104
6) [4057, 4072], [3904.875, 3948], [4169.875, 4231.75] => -2.52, 103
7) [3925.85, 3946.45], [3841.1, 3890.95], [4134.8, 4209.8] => 9.85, 94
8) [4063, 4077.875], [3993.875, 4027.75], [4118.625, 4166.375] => 1.63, 135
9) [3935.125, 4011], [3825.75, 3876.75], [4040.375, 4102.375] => 9.22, 105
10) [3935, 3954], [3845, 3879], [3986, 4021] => 5.95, 109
